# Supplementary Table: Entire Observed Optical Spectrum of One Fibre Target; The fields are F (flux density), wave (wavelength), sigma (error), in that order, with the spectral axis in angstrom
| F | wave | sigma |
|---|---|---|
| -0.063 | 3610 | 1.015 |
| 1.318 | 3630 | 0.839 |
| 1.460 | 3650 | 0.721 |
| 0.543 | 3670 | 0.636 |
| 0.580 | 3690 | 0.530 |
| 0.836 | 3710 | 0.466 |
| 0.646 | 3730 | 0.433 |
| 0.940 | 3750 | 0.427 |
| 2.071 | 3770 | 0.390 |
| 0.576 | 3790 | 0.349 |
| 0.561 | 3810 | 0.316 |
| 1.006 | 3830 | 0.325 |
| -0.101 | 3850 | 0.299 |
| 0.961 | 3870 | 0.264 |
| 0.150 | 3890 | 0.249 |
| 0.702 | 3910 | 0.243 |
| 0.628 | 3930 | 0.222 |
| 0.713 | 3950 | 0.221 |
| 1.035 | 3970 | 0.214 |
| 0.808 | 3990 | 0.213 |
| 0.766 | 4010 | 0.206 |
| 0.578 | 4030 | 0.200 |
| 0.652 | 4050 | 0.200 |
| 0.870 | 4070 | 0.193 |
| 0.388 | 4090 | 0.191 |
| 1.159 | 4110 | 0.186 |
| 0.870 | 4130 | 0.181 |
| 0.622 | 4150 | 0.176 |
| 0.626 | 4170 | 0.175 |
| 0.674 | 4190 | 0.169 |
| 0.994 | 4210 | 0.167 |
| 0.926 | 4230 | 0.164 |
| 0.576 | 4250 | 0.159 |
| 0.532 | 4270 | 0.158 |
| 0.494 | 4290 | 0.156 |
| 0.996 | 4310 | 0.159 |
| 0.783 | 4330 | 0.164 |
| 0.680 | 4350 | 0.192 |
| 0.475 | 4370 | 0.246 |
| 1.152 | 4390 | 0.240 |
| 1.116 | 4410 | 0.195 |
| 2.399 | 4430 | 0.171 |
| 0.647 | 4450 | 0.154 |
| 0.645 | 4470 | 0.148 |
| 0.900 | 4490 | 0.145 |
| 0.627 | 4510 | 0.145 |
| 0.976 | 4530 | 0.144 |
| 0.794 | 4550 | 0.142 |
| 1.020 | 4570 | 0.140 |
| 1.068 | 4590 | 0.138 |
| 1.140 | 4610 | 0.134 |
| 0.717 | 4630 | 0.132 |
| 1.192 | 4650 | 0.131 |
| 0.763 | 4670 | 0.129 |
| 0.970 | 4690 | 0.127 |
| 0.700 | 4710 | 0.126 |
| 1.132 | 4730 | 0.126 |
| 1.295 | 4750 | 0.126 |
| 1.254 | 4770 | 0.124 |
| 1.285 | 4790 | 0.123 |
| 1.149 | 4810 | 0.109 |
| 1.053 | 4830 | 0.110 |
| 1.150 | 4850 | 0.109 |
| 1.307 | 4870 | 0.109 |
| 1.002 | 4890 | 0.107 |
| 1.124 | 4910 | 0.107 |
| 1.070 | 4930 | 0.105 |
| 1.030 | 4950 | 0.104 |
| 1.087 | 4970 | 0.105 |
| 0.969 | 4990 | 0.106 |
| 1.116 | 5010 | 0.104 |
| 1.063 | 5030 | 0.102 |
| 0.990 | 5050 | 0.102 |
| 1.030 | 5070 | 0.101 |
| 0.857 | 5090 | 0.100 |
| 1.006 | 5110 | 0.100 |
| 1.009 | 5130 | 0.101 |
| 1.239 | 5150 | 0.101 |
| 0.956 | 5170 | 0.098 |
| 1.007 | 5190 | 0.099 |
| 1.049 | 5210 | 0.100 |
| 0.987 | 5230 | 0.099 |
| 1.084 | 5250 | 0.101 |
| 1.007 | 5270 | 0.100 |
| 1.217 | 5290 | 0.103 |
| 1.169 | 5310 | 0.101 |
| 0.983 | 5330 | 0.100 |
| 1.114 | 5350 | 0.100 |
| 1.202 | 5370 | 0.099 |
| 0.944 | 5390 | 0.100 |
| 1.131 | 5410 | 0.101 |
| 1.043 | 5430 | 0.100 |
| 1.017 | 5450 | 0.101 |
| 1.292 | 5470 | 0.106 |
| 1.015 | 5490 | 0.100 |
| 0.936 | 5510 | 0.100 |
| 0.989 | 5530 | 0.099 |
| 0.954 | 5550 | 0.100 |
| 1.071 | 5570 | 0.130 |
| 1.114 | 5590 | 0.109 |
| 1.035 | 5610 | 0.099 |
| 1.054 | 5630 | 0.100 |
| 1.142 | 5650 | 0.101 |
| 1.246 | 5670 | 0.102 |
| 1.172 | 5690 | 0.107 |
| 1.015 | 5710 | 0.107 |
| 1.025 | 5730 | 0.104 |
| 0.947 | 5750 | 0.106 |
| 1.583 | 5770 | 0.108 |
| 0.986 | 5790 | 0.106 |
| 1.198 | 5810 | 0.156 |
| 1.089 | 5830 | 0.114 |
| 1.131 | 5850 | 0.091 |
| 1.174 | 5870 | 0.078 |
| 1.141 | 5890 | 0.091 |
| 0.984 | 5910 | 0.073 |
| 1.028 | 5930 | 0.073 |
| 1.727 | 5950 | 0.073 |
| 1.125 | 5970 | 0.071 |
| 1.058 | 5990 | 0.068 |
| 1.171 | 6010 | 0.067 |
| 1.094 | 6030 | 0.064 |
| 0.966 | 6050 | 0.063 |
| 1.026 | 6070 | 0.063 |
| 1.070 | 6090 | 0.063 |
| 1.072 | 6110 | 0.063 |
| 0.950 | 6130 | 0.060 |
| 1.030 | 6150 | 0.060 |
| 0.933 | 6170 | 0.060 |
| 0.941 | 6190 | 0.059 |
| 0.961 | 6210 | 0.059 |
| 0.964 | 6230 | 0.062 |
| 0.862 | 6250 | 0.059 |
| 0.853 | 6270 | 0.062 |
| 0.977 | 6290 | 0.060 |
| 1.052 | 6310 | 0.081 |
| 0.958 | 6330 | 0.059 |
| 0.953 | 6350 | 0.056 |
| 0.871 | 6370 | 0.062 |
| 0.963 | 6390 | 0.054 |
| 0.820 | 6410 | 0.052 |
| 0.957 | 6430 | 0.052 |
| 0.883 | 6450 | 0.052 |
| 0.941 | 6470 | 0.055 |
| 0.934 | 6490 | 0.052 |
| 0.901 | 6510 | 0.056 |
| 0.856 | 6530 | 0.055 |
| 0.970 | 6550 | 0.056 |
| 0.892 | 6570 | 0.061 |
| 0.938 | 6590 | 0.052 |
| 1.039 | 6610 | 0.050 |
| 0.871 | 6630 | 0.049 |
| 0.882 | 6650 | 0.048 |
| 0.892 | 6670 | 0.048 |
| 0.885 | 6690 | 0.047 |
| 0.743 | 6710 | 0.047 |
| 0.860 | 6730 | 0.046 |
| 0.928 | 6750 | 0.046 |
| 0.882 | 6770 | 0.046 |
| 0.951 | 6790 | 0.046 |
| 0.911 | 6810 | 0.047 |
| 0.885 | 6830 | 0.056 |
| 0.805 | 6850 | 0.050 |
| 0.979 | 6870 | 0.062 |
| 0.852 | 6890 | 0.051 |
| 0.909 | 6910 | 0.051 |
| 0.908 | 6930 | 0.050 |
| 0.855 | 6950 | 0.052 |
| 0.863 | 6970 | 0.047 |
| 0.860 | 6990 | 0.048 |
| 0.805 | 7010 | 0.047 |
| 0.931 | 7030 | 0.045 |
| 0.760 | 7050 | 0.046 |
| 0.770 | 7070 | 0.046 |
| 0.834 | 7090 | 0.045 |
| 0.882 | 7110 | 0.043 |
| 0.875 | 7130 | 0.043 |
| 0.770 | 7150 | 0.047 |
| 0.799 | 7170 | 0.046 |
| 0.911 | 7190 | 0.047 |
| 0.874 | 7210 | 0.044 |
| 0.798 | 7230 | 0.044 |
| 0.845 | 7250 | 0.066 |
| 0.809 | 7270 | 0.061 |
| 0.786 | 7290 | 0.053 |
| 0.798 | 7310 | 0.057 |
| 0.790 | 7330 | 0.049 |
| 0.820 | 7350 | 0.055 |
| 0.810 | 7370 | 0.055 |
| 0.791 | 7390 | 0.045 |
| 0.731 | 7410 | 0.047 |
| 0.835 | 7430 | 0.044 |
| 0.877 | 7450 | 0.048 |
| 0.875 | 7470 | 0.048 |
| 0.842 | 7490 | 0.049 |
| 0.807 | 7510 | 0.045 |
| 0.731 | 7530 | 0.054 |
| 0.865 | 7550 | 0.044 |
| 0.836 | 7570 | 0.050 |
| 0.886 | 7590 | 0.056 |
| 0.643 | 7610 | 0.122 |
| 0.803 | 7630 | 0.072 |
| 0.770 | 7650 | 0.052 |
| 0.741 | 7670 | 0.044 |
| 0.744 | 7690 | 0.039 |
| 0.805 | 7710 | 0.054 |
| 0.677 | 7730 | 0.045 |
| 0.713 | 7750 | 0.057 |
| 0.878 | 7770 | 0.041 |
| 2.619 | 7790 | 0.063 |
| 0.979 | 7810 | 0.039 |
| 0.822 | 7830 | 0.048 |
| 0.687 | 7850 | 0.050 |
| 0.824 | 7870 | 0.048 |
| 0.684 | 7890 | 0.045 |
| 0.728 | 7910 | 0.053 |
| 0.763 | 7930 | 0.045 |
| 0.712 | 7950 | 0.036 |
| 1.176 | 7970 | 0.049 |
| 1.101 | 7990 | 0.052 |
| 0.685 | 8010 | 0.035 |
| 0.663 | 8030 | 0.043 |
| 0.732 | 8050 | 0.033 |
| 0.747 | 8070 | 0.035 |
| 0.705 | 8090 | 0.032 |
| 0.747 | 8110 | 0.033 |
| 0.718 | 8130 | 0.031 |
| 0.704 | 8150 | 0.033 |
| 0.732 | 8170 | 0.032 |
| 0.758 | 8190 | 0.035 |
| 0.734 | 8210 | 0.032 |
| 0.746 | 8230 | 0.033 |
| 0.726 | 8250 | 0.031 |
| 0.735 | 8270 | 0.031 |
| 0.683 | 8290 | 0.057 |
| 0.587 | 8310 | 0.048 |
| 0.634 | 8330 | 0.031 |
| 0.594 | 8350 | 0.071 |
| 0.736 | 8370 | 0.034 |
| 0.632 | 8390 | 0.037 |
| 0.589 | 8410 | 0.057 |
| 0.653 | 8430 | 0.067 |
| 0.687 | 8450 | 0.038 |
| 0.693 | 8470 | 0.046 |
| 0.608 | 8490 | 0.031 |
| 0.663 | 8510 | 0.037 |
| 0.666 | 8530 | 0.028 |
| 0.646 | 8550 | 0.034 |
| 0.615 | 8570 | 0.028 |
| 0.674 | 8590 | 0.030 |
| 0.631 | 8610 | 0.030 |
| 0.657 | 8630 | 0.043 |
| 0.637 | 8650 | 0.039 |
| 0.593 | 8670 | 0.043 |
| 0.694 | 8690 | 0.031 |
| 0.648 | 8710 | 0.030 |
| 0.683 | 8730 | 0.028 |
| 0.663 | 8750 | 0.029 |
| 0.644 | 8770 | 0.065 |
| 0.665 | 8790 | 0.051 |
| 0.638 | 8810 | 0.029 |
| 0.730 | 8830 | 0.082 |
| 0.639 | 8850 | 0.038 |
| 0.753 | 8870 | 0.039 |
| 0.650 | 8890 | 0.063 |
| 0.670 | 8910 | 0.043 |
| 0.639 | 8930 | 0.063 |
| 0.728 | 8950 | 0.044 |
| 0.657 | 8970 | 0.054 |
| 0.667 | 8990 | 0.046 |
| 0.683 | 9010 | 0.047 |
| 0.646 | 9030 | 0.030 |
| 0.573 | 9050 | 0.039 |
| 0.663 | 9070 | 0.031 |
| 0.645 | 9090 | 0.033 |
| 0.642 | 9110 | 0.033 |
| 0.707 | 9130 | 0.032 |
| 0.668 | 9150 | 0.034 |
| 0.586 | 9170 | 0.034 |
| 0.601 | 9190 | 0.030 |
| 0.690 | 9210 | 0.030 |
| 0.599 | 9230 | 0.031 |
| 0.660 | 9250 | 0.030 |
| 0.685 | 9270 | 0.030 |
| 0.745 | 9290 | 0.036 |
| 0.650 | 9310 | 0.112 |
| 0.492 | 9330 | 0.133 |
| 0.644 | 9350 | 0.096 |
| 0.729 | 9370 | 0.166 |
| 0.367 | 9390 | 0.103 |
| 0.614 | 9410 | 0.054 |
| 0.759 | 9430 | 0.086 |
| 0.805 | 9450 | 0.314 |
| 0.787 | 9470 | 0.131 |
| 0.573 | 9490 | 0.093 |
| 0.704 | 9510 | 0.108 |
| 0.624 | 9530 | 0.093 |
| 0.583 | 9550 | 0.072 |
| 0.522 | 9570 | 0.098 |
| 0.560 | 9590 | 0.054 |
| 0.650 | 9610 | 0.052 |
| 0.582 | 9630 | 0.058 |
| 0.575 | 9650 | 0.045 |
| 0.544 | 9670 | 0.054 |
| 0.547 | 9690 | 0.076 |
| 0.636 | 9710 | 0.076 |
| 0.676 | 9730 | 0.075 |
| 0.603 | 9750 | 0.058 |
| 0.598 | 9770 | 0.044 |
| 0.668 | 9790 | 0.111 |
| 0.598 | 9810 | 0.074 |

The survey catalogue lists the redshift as 0.19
